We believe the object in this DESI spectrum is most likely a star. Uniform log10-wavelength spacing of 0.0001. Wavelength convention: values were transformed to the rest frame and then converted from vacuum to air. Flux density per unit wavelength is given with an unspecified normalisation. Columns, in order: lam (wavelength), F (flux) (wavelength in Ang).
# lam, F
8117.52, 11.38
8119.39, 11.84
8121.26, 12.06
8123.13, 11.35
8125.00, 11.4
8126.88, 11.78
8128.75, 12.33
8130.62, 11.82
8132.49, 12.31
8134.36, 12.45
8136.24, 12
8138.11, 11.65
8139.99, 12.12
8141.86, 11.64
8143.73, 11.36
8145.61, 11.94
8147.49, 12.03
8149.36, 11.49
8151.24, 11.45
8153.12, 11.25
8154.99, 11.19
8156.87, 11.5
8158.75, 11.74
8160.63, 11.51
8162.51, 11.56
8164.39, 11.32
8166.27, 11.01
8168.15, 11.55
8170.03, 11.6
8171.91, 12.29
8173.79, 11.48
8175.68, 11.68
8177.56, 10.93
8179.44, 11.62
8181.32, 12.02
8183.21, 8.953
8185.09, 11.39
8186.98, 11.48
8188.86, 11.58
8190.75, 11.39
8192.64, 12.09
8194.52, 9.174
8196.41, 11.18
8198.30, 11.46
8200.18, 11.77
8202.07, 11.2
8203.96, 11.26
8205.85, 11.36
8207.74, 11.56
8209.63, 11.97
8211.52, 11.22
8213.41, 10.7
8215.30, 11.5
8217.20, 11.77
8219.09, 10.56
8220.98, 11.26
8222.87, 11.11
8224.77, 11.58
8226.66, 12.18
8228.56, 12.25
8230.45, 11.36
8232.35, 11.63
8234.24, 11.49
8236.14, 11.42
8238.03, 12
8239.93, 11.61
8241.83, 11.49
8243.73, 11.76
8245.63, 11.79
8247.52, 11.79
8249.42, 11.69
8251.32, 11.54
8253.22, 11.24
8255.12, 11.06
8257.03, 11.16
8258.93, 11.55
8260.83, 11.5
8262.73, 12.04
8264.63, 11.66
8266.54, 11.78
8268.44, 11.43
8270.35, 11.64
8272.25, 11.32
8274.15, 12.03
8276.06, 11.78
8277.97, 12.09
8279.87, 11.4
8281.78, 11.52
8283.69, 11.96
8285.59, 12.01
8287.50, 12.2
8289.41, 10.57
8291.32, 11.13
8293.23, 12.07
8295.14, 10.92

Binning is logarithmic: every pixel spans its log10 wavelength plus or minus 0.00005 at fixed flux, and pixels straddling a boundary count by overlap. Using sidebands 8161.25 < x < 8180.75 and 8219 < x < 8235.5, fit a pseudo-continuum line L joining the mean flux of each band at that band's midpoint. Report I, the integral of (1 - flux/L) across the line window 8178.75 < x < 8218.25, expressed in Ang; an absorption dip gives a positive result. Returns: 0.9 Ang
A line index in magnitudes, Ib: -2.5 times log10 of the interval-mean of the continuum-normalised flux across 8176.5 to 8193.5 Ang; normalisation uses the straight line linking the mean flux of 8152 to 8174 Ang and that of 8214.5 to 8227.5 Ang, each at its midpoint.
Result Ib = 0.02 mag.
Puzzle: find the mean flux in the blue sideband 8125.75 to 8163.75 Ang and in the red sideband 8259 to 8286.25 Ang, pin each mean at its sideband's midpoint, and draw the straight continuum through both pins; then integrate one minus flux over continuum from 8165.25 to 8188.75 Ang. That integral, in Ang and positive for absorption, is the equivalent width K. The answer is 0.8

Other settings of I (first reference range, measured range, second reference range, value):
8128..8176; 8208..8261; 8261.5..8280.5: 0.9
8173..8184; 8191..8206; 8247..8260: 0.0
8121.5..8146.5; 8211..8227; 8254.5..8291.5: 0.6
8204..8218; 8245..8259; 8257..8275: 0.1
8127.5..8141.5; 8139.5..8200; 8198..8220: 1.7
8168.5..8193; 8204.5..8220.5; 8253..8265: 0.1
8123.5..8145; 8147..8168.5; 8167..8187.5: 0.3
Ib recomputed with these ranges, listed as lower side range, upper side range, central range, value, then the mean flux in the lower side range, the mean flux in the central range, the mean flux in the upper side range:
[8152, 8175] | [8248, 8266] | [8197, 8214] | 0.009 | 11.5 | 11.4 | 11.5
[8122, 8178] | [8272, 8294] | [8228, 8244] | 0.002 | 11.7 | 11.7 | 11.7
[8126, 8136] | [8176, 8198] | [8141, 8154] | 0.022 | 12.1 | 11.6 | 11.1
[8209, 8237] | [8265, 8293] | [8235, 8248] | -0.016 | 11.5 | 11.7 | 11.6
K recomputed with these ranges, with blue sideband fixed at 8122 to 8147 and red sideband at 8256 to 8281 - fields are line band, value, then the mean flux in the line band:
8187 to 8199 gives 0.6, 11.2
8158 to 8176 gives 0.4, 11.6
